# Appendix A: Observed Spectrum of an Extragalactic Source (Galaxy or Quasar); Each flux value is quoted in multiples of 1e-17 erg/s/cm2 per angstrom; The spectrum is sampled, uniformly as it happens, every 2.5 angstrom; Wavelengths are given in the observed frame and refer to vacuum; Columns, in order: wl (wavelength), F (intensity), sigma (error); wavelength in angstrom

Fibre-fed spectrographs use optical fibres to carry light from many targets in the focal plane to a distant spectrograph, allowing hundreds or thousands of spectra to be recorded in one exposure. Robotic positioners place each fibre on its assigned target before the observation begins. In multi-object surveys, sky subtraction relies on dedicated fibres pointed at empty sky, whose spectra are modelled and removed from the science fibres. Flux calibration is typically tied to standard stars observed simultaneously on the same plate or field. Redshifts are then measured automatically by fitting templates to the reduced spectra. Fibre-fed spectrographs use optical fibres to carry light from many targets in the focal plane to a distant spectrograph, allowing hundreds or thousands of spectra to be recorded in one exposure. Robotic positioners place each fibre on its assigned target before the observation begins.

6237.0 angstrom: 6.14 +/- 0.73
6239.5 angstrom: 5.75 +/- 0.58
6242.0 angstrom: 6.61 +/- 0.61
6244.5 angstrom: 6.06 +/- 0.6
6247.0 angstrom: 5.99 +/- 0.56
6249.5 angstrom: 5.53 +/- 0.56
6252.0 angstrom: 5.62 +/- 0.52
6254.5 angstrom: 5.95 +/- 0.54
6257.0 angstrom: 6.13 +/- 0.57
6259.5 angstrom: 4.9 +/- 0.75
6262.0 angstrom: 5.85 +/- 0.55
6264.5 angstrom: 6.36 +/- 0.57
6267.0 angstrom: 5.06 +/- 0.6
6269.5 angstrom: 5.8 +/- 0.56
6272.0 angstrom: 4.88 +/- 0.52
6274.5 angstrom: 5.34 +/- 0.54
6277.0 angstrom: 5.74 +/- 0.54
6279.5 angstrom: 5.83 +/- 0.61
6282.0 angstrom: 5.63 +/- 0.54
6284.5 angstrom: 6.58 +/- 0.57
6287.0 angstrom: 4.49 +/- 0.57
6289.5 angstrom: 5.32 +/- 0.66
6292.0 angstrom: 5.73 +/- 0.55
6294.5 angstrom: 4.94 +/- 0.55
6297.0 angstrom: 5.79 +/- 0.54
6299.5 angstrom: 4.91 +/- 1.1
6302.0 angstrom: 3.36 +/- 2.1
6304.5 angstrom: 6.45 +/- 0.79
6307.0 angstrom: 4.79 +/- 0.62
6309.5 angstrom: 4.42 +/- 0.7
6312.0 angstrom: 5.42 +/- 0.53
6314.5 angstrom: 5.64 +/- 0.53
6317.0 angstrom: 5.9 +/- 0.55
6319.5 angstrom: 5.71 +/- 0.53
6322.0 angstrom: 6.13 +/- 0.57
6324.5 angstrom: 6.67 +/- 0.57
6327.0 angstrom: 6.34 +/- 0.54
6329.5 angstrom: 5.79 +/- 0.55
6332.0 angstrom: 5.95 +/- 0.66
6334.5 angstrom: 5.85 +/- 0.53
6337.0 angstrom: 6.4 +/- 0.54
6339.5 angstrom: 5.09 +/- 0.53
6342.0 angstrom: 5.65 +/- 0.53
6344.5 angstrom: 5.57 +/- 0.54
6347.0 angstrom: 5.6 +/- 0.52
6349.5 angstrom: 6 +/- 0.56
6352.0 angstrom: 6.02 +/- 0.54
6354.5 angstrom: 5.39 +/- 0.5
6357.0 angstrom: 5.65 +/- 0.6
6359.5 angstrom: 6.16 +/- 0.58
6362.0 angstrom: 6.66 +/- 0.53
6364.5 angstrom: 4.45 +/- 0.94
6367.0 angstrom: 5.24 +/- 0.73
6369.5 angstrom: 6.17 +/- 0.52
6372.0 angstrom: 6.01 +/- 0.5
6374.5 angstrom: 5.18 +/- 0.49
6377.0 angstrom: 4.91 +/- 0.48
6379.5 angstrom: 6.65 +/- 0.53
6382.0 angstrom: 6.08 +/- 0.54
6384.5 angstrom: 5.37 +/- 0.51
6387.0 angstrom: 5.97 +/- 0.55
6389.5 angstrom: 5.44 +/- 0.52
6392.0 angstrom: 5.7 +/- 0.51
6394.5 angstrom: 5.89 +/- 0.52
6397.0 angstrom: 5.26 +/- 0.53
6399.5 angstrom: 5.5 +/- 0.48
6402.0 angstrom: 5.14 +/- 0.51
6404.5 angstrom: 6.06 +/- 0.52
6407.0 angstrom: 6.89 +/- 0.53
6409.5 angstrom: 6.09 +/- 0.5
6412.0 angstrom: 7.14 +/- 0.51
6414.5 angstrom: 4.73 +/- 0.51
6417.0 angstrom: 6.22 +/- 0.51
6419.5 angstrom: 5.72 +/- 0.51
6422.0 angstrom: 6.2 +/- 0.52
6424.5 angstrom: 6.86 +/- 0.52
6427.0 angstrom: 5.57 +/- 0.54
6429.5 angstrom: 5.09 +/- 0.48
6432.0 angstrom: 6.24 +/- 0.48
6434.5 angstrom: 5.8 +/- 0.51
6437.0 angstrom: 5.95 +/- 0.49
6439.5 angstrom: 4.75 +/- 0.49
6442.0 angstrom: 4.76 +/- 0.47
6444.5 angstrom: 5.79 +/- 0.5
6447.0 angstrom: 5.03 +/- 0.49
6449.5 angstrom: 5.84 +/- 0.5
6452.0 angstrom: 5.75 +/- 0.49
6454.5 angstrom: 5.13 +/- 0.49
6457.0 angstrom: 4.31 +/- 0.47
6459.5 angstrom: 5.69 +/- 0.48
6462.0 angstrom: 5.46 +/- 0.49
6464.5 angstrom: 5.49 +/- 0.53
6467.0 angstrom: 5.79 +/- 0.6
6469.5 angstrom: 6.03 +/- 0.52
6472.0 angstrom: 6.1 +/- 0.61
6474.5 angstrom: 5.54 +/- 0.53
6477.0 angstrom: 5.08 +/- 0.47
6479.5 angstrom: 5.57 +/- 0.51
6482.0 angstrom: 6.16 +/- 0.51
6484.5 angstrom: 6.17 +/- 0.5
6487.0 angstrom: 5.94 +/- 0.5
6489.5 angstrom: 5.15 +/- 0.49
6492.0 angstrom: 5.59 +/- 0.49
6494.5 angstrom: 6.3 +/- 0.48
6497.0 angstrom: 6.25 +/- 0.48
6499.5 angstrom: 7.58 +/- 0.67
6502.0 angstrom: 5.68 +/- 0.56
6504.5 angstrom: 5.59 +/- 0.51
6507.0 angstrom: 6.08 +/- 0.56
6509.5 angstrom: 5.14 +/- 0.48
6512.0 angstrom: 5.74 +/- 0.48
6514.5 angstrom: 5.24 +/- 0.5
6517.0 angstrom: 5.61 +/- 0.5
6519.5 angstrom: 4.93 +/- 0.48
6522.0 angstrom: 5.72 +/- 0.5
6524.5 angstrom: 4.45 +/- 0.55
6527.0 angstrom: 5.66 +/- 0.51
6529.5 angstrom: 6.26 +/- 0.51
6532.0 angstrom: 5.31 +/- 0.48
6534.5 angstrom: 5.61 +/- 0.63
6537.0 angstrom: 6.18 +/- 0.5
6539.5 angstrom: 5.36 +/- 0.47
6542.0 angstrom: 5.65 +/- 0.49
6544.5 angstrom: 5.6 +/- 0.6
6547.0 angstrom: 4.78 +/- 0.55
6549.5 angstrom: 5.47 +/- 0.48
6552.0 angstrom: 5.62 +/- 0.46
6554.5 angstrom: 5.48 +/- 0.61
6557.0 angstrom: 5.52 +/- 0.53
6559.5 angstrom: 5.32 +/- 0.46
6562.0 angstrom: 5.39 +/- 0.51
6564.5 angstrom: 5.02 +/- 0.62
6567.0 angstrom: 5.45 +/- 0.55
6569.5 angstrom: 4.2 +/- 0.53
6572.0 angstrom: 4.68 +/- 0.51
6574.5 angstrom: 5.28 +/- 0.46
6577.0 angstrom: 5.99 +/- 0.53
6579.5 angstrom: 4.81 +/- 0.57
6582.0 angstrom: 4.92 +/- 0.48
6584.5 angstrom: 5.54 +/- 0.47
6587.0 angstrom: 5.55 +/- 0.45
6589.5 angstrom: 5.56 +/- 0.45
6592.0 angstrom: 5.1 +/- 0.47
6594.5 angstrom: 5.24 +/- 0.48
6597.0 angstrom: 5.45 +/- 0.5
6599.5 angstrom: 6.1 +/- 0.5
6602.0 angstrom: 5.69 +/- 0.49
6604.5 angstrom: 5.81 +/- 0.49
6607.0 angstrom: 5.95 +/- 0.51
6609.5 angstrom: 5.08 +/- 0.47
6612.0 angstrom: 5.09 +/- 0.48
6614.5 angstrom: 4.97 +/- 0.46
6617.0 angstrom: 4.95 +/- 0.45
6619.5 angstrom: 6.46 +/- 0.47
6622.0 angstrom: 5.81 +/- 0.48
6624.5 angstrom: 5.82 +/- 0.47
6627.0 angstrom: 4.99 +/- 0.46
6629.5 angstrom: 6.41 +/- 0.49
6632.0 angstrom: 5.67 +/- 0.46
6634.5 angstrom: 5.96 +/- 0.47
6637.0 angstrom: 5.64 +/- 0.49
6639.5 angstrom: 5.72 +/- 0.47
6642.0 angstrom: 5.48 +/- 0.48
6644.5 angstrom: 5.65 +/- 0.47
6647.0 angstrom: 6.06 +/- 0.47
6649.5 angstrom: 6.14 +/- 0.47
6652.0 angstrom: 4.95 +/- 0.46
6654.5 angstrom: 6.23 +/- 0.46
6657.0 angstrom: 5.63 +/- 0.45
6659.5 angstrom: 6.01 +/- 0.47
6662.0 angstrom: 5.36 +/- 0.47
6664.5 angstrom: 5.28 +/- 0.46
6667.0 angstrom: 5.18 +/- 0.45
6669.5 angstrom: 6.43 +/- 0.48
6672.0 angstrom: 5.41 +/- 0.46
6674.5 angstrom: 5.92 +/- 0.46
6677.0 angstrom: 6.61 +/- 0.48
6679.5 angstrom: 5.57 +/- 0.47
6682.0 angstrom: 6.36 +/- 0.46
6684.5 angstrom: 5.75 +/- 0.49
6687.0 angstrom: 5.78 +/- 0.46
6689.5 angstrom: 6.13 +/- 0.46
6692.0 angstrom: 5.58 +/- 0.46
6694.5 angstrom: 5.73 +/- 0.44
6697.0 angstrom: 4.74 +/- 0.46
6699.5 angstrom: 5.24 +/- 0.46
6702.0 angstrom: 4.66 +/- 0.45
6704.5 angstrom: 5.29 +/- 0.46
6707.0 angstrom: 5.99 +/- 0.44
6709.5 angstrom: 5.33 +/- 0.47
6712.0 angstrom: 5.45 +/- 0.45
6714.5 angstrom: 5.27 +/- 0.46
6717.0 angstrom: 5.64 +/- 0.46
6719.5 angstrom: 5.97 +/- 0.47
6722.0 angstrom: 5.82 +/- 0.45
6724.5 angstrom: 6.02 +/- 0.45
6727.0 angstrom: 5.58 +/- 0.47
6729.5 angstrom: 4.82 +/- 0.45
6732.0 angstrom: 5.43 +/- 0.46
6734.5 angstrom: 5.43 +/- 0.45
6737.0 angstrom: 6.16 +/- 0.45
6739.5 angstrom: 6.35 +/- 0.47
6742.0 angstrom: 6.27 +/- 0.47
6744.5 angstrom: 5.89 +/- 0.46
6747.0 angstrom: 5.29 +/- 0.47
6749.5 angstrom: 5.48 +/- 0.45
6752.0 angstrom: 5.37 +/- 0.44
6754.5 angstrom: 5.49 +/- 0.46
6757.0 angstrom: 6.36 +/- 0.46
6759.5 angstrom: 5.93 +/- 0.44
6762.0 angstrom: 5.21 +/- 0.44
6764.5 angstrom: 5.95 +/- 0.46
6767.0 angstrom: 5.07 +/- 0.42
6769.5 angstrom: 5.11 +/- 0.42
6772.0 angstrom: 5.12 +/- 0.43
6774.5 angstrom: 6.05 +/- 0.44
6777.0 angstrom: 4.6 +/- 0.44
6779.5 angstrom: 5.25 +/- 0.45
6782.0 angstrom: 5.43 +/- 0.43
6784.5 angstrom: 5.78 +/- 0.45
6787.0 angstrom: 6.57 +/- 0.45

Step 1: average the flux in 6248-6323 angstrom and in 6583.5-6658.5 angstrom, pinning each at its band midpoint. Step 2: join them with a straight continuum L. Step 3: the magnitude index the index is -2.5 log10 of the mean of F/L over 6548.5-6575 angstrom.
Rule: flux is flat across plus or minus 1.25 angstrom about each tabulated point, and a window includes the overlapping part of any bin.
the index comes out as 0.08 mag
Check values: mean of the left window 5.47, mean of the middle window 5.22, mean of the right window 5.62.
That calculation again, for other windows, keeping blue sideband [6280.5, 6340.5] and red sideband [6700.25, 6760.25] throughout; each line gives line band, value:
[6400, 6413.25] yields -0.12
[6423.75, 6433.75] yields -0.06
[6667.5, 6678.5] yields -0.07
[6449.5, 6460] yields 0.06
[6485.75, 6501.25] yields -0.10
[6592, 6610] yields 0.00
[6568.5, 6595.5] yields 0.09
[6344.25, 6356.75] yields -0.03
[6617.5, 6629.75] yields -0.04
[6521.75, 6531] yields 0.02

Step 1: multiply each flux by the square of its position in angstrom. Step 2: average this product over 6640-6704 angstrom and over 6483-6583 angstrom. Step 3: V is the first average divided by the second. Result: 1.1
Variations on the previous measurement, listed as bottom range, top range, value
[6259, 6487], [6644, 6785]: 1.10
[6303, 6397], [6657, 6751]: 1.10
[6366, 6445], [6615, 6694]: 1.08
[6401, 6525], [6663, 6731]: 1.05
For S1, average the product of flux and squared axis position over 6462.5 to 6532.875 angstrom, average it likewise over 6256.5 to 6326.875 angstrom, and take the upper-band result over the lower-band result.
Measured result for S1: 1.11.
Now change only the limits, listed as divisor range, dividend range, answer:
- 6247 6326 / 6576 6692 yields 1.14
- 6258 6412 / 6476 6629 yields 1.05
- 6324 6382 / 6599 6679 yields 1.07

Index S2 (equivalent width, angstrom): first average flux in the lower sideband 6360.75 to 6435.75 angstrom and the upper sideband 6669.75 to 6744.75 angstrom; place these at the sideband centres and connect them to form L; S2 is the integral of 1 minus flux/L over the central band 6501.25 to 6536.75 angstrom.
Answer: 1.5 angstrom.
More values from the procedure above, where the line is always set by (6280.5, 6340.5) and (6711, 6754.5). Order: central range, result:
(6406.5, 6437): -2.39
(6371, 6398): -0.50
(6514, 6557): 1.06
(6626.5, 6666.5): -0.46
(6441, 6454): 0.37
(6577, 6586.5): 0.64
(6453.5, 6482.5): 0.41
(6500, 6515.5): -0.21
